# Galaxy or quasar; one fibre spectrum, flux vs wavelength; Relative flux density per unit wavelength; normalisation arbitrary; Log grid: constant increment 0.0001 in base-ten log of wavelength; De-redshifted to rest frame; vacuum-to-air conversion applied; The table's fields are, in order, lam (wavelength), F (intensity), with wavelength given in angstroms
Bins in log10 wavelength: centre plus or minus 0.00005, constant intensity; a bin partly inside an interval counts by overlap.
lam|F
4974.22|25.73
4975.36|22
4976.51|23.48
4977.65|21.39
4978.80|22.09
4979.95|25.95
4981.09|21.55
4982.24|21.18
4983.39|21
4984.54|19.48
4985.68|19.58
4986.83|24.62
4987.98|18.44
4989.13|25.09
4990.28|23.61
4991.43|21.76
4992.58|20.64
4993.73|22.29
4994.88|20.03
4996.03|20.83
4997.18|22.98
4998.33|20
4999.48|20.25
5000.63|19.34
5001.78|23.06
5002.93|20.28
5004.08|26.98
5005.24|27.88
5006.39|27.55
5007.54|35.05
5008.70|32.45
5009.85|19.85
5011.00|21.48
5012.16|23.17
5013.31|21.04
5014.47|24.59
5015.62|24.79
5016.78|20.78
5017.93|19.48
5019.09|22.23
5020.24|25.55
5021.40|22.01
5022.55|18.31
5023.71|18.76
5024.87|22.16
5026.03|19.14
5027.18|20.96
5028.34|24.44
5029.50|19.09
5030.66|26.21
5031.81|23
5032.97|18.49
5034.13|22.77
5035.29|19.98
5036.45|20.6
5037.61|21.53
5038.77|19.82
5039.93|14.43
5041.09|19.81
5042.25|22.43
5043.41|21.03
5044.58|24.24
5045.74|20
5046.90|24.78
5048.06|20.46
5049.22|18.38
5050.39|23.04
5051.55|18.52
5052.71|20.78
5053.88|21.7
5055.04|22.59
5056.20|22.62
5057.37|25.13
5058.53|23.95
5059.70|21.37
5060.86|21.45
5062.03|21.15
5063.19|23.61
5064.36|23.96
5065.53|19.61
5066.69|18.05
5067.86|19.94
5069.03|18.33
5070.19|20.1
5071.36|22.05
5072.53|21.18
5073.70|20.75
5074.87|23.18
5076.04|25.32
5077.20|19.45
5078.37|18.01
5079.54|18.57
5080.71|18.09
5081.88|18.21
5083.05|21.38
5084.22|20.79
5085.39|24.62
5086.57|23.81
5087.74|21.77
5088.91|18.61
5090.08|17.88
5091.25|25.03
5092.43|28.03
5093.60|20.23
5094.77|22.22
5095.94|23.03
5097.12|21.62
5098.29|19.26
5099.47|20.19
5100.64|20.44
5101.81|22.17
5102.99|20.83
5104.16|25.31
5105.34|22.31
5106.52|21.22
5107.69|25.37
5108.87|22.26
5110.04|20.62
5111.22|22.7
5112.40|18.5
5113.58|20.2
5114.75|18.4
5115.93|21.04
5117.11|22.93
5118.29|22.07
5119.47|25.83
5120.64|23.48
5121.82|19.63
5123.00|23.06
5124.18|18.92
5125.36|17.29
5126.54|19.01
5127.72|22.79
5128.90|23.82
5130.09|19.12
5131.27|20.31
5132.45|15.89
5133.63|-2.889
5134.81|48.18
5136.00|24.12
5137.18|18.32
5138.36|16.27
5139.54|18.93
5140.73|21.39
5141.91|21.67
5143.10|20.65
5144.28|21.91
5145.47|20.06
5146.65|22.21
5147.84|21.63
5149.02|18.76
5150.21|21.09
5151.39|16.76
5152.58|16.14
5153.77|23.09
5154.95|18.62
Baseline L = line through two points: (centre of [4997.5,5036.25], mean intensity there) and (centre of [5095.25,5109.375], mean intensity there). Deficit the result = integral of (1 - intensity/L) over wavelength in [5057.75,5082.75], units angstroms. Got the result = 1.6 angstroms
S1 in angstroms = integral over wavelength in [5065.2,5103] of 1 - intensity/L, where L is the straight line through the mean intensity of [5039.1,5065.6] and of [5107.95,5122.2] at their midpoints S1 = 1.0 angstroms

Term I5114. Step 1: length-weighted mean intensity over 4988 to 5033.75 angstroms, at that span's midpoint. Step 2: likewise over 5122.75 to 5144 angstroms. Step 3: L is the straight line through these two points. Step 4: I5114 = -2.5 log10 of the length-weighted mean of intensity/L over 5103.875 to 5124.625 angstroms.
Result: -0.06 mag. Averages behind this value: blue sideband 22.7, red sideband 20.4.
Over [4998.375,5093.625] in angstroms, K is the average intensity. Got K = 21.8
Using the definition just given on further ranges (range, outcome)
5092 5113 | 22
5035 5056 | 20.8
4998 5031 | 23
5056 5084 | 21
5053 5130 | 21.5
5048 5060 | 21.7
